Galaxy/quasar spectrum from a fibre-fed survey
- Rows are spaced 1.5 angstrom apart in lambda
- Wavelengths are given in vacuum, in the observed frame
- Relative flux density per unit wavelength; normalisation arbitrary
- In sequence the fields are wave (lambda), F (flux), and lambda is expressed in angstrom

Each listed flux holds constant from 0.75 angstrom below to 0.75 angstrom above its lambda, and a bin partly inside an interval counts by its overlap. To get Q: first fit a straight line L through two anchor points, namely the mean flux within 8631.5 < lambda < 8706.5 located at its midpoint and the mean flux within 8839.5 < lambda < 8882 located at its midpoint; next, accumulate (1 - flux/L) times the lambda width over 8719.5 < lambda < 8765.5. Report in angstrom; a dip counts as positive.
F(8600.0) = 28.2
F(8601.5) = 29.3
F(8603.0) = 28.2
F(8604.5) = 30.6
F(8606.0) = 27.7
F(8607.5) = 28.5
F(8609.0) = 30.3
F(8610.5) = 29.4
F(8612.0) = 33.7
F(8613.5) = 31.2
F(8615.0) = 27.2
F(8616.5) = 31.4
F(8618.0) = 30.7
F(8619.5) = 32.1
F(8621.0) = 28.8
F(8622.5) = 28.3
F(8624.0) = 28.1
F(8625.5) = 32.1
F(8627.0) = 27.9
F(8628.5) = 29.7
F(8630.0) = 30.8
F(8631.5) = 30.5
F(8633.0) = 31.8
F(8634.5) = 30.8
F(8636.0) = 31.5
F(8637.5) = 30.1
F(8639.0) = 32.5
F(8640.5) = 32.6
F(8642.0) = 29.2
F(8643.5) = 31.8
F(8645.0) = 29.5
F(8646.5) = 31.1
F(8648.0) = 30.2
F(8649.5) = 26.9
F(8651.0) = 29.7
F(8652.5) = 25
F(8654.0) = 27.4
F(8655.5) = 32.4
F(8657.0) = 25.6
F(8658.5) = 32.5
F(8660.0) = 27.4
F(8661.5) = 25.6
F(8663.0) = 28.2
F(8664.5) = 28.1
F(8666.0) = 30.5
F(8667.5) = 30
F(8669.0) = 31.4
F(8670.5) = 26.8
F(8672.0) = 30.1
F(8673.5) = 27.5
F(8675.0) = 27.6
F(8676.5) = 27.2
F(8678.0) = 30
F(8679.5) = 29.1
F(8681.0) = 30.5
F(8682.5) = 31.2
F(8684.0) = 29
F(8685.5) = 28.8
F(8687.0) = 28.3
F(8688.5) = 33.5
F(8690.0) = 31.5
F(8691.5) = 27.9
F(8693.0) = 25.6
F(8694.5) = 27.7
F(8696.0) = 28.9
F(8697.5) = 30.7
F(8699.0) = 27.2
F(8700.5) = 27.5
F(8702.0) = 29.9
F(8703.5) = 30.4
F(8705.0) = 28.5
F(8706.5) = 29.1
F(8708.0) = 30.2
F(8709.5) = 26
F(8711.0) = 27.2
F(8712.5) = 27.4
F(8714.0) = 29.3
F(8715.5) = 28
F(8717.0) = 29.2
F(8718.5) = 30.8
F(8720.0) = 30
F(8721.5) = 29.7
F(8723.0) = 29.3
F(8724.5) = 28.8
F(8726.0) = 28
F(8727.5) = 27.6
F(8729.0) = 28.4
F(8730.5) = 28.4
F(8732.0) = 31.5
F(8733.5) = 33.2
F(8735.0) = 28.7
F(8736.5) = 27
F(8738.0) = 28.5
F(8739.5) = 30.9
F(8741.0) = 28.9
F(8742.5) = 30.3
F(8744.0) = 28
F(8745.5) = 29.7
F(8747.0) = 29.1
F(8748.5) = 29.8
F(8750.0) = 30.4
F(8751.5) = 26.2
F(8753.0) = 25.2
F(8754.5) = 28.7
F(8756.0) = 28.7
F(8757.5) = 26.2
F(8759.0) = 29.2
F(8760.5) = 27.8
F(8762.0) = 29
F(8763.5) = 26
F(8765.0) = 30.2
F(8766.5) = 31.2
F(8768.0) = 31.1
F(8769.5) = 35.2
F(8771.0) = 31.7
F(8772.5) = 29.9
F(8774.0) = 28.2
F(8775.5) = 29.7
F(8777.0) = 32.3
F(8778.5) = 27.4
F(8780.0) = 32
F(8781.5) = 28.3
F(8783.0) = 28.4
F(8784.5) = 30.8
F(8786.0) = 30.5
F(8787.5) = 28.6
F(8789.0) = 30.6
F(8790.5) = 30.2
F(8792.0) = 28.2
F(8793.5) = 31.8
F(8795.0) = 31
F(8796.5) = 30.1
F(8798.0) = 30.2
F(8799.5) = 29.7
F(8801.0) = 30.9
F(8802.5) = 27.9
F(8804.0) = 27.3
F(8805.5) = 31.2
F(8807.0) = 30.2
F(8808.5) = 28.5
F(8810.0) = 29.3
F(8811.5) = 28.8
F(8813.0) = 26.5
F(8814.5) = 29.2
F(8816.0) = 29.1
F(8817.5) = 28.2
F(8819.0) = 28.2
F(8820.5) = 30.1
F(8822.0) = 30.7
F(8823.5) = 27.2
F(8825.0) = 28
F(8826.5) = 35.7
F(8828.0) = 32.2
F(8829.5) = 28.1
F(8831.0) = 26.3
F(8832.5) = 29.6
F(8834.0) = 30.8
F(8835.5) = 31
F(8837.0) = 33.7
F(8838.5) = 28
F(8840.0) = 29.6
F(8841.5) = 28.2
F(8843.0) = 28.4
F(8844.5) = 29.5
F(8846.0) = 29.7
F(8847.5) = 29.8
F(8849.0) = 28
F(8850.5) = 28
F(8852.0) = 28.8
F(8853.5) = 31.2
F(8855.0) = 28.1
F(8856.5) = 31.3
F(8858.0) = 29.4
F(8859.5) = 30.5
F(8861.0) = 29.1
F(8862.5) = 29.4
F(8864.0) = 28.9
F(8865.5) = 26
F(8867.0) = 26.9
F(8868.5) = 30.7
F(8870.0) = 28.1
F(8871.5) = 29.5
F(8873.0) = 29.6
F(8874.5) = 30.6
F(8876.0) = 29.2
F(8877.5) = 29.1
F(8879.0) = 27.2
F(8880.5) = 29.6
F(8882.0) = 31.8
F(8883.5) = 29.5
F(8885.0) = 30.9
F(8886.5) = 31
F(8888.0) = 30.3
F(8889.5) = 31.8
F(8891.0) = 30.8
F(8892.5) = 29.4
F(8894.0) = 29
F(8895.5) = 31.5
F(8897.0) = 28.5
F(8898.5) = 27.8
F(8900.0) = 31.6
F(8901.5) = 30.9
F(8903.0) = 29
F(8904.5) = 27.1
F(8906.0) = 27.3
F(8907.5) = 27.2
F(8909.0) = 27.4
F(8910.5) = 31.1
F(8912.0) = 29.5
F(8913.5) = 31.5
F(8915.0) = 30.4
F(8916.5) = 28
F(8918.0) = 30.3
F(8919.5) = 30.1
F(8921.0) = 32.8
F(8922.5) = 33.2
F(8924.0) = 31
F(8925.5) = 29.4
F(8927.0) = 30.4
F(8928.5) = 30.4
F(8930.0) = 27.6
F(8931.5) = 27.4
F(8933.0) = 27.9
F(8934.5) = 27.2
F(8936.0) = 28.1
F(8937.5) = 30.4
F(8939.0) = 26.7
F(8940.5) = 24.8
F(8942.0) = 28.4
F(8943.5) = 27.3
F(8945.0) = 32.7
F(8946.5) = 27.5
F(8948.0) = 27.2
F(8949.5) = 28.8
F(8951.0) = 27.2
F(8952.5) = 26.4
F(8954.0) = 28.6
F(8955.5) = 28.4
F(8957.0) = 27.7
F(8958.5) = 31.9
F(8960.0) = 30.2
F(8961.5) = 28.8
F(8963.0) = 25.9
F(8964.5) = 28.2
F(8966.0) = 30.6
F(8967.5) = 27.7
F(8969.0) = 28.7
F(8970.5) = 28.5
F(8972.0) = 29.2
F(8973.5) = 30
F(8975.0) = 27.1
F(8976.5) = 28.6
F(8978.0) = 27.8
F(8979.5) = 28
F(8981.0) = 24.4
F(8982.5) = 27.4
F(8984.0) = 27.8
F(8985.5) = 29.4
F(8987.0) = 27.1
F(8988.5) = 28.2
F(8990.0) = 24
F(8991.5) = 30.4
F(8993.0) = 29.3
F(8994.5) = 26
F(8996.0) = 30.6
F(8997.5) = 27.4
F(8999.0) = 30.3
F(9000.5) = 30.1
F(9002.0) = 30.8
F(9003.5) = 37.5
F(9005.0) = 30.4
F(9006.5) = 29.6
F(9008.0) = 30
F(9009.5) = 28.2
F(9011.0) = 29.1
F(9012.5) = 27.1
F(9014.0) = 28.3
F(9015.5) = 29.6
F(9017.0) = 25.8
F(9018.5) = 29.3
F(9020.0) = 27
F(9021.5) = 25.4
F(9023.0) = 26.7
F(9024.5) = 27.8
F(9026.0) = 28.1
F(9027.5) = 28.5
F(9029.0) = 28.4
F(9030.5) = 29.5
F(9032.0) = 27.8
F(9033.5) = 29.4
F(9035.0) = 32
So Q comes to 0.71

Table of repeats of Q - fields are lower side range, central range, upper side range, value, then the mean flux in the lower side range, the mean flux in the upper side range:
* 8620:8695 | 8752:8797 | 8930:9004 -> -0.8 angstrom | 29.4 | 28.4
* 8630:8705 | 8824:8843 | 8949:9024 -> -0.7 angstrom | 29.4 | 28.5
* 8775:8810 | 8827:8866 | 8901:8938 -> 0.3 angstrom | 29.8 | 29.4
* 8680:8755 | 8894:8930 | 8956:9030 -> -1.4 angstrom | 29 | 28.6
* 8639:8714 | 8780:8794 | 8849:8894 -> -0.2 angstrom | 29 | 29.5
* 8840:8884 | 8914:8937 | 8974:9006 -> -0.6 angstrom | 29.2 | 28.7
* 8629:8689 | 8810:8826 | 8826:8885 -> 0.4 angstrom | 29.6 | 29.5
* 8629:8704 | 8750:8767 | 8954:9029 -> 0.6 angstrom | 29.4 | 28.5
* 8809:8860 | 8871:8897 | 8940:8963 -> -0.9 angstrom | 29.4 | 28.4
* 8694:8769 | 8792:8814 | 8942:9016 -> -0.5 angstrom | 28.9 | 28.7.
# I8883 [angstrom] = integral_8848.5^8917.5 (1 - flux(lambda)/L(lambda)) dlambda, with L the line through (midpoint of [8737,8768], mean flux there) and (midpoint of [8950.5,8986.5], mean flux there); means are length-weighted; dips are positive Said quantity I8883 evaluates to -2.3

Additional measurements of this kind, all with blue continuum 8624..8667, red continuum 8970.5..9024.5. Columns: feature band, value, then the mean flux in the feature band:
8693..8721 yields 0.72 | 28.7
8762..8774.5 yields -0.49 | 30.4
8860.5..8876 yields 0.02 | 28.9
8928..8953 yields 0.61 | 28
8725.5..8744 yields 0.08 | 29.2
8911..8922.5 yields -0.72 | 30.6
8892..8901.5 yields -0.30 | 29.7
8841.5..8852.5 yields 0.06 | 28.8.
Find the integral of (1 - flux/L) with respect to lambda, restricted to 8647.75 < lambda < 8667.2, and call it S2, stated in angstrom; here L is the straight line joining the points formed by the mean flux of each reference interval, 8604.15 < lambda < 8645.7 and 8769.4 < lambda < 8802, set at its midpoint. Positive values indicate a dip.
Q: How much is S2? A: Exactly 1.2 angstrom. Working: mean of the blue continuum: 30.3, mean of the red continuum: 30.1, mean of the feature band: 28.4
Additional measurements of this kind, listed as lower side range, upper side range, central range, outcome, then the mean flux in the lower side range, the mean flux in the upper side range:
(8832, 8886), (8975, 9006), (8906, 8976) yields 0.28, 29.4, 28.7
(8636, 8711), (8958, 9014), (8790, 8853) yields -1.07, 29.2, 28.8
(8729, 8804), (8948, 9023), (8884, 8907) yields -0.67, 29.5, 28.5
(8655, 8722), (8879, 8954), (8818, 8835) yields -0.33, 29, 29.3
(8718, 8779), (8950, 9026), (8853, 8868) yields -0.08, 29.3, 28.5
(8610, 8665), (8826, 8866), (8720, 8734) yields 0.14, 29.8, 29.6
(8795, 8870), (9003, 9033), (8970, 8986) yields 0.45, 29.4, 28.6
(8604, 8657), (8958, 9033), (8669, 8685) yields 0.42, 30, 28.6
